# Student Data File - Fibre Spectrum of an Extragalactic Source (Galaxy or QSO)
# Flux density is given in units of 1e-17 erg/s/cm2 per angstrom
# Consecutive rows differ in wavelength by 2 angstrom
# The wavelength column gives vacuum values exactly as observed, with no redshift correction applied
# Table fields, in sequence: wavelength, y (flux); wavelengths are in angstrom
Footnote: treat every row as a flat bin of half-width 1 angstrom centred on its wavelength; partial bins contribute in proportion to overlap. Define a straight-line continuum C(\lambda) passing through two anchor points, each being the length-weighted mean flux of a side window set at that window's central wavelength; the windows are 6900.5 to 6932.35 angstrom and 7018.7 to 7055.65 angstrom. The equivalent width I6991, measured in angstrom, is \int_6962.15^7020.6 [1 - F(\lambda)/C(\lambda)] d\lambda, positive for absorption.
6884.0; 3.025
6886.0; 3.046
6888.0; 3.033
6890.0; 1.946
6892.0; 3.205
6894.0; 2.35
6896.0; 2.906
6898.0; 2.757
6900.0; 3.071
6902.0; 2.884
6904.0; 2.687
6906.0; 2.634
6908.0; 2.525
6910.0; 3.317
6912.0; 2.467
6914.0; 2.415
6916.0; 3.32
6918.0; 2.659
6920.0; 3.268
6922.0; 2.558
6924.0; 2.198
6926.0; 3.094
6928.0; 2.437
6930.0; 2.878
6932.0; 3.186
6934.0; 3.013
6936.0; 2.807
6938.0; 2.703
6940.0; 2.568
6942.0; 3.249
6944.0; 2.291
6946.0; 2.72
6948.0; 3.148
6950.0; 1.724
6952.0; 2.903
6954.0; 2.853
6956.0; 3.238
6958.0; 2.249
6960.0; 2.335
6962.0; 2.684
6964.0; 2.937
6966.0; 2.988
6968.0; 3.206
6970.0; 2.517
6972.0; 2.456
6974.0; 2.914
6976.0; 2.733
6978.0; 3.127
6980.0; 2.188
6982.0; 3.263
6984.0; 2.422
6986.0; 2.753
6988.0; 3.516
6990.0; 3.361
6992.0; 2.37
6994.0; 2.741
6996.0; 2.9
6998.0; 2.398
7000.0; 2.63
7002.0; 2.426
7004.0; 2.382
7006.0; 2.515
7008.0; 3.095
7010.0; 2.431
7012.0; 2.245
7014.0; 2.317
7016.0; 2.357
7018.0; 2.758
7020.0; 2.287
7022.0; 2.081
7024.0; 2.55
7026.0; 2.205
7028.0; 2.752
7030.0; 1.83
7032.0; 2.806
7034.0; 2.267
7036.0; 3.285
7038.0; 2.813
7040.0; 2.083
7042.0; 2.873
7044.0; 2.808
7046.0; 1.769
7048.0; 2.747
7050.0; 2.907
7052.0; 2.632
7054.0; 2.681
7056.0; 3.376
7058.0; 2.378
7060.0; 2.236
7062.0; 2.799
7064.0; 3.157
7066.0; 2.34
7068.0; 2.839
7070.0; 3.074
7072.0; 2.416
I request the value -1.5 angstrom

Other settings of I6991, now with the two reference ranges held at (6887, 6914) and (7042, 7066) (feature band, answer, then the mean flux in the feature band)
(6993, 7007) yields 0.66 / 2.57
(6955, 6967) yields -0.11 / 2.74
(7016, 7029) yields 1.24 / 2.43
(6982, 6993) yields -0.88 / 2.92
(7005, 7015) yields 0.64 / 2.52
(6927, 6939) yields -0.49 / 2.84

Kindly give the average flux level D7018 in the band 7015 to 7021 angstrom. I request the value 2.47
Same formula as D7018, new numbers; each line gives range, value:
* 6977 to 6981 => 2.66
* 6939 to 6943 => 2.91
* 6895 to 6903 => 2.9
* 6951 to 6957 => 3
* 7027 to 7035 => 2.41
